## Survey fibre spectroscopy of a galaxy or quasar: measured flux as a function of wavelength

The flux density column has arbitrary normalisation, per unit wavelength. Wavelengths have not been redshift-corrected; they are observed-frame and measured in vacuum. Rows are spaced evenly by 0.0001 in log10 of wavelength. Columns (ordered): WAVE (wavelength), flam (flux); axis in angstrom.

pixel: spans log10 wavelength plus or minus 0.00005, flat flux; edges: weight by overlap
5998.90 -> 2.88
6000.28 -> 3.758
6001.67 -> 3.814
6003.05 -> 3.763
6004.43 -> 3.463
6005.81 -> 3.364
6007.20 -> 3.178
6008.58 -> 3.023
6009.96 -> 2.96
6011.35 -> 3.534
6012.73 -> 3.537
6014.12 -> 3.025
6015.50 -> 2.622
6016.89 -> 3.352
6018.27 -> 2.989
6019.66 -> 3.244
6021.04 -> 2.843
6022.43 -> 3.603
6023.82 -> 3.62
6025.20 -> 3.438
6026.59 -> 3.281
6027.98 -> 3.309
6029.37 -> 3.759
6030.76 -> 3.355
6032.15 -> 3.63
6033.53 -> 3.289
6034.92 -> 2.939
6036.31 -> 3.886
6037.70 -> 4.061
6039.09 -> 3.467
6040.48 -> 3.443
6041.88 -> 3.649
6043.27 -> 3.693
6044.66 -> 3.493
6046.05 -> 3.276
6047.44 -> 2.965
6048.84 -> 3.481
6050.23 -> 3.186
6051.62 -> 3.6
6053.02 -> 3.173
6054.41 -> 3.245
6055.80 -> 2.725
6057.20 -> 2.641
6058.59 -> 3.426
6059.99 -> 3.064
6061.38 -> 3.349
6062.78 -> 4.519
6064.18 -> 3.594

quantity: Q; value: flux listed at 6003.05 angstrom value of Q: 3.763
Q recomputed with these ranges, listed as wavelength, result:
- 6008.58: 3.023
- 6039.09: 3.467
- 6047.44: 2.965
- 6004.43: 3.463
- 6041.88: 3.649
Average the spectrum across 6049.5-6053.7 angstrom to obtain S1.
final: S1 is 3.32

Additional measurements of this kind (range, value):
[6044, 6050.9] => 3.28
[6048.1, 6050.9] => 3.32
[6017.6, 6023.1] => 3.17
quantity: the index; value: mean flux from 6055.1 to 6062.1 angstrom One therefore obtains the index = 3.05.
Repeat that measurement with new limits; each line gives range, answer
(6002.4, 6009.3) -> 3.36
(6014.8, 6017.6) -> 2.99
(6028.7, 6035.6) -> 3.4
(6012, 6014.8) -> 3.28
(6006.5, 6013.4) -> 3.24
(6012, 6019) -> 3.11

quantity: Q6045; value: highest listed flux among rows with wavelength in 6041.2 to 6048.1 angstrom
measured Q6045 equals 3.693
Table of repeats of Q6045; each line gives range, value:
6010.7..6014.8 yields 3.537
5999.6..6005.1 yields 3.814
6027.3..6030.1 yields 3.759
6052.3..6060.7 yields 3.426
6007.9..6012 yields 3.534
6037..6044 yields 4.061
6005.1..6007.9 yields 3.364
